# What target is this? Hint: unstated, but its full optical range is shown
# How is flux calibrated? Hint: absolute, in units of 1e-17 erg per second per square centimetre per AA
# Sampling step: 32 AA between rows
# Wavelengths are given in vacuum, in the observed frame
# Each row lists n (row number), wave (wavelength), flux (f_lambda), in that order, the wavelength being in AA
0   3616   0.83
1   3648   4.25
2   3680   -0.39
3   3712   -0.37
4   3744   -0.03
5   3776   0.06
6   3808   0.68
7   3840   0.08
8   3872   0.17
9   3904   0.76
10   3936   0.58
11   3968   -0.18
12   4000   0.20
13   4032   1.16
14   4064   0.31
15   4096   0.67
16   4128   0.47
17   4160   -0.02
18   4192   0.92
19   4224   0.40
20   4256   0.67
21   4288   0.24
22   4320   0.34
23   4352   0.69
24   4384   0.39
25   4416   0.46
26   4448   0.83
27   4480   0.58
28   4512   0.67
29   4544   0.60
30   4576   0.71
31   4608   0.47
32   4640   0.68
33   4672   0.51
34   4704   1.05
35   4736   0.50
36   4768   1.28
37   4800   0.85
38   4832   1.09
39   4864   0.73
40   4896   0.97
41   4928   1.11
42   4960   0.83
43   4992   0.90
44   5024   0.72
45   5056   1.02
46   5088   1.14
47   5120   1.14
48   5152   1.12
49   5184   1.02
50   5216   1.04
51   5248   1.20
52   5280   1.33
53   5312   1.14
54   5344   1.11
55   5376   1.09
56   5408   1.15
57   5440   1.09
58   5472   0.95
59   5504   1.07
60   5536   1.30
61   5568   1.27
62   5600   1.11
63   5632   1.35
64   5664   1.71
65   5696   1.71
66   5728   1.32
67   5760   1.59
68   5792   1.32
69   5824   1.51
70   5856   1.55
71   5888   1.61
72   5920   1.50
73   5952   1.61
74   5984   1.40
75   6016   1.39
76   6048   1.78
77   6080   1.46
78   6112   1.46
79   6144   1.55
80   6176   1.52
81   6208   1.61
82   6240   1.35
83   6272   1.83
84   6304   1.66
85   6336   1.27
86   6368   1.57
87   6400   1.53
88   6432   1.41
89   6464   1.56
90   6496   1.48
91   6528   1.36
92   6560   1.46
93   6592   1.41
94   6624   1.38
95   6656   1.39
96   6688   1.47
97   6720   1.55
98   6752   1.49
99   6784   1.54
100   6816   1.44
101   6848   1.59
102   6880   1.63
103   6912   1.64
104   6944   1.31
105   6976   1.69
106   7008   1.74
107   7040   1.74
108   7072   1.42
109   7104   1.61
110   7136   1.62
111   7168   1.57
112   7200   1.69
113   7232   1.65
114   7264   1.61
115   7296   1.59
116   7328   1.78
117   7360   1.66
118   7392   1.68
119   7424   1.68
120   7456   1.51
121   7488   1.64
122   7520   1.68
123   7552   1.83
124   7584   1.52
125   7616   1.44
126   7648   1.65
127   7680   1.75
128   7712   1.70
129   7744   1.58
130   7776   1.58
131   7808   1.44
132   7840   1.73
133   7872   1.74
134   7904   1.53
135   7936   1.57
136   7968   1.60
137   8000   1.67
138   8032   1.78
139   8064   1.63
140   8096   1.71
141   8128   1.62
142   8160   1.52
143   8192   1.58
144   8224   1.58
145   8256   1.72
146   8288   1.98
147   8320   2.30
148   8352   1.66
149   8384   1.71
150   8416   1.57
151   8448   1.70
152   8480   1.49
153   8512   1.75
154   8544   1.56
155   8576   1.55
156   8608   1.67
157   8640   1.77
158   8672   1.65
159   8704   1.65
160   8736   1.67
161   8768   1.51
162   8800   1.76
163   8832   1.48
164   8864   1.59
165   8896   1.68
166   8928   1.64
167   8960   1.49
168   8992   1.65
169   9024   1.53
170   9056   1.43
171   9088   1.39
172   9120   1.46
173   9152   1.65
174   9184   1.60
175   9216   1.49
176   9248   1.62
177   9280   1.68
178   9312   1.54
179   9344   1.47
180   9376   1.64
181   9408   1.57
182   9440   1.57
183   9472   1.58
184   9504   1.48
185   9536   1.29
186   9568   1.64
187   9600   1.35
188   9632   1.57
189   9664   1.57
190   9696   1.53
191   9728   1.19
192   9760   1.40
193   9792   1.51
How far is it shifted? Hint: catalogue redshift 0.26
